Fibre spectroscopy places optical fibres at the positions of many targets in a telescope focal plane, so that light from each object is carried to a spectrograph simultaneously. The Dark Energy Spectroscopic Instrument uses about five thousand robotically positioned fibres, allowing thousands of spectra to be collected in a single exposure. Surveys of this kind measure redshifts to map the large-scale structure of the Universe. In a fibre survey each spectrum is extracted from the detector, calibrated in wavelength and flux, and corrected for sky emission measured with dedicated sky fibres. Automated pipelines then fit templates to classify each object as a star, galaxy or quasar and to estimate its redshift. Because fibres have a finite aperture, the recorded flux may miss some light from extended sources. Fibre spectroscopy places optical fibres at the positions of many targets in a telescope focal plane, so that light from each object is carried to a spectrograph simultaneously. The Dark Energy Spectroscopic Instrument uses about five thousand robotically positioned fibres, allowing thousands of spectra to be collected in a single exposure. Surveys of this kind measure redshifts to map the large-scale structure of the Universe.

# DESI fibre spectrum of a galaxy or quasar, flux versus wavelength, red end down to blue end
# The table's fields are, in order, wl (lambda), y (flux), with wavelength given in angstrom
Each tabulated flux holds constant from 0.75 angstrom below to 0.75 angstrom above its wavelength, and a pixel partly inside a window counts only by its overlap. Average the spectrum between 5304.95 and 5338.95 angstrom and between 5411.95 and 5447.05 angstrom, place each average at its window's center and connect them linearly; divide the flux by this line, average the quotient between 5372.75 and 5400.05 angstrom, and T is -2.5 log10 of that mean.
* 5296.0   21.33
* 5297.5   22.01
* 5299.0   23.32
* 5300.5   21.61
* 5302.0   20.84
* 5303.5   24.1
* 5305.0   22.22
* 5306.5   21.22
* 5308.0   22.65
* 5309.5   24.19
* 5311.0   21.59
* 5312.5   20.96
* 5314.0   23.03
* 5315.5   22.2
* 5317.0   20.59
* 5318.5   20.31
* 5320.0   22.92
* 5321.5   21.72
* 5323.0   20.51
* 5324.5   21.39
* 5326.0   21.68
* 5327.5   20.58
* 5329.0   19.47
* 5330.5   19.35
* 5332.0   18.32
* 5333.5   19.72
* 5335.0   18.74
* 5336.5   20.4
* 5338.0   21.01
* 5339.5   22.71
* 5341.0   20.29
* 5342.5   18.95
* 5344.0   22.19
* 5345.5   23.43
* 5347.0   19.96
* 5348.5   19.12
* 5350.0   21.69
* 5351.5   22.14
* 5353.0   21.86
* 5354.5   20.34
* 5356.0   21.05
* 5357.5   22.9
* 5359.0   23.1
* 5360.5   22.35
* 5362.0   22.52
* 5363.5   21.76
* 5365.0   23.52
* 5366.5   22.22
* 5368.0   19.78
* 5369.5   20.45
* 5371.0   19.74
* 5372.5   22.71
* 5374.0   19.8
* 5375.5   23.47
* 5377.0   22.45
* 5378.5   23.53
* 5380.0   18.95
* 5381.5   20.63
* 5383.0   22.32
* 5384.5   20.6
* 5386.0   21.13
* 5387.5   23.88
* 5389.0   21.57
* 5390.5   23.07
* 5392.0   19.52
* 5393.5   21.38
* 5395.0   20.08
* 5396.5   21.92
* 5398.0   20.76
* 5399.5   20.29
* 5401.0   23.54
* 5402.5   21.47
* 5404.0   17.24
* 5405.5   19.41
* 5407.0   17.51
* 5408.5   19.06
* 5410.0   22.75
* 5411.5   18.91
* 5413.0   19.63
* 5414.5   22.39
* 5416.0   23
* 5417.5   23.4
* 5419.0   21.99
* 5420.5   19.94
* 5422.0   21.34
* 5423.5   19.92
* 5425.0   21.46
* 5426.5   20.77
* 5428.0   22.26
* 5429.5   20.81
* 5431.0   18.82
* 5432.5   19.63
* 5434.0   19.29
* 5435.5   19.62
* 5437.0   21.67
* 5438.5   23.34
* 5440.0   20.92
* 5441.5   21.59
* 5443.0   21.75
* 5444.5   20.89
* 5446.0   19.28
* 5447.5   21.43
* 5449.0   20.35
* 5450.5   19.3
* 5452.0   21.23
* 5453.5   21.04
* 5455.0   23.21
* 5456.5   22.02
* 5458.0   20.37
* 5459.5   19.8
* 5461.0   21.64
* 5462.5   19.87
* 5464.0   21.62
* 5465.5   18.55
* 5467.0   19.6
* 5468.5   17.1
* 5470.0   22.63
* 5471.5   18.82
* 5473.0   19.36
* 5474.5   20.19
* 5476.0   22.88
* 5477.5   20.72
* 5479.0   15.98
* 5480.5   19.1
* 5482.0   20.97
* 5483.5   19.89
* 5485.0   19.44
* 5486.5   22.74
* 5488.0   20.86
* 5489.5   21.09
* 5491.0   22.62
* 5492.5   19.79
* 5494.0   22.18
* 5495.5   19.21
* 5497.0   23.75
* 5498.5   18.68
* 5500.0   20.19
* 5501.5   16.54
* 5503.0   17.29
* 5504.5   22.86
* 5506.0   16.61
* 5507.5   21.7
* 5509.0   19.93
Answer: -0.02 mag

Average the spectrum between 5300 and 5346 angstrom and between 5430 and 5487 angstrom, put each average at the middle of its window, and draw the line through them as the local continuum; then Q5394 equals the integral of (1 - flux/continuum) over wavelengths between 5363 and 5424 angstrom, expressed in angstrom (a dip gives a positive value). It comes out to -1.0 angstrom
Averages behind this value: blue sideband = 21.2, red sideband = 20.4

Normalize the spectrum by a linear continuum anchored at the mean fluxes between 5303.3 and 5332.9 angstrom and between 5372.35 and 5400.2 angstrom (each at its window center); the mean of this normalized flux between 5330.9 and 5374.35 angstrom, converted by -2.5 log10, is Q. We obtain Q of 0.02 mag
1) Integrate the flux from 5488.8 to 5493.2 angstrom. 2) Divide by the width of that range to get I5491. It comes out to 21.2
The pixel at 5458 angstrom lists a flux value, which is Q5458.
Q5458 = 20.37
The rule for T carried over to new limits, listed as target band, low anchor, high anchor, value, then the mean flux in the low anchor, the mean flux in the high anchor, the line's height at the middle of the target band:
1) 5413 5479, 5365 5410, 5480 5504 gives -0.01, 21.1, 20.3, 20.6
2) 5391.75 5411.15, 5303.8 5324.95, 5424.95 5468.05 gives 0.04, 21.9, 20.7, 21.1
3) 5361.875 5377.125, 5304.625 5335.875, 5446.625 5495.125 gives -0.04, 21.1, 20.5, 20.9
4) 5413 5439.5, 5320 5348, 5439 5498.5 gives -0.03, 20.6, 20.6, 20.6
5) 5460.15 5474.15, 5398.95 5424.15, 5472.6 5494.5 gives 0.03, 20.7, 20.5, 20.6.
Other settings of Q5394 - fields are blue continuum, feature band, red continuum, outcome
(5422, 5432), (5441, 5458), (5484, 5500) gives -0.2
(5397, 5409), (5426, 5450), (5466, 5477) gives -0.9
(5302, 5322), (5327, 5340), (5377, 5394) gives 1.2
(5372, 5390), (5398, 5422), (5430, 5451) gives 0.5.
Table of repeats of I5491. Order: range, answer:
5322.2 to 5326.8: 21.2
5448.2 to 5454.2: 20.5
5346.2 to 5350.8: 20.3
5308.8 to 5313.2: 22.2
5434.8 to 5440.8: 21.4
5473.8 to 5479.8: 19.9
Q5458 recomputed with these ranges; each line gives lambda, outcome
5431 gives 18.82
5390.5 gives 23.07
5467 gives 19.6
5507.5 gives 21.7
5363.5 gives 21.76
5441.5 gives 21.59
